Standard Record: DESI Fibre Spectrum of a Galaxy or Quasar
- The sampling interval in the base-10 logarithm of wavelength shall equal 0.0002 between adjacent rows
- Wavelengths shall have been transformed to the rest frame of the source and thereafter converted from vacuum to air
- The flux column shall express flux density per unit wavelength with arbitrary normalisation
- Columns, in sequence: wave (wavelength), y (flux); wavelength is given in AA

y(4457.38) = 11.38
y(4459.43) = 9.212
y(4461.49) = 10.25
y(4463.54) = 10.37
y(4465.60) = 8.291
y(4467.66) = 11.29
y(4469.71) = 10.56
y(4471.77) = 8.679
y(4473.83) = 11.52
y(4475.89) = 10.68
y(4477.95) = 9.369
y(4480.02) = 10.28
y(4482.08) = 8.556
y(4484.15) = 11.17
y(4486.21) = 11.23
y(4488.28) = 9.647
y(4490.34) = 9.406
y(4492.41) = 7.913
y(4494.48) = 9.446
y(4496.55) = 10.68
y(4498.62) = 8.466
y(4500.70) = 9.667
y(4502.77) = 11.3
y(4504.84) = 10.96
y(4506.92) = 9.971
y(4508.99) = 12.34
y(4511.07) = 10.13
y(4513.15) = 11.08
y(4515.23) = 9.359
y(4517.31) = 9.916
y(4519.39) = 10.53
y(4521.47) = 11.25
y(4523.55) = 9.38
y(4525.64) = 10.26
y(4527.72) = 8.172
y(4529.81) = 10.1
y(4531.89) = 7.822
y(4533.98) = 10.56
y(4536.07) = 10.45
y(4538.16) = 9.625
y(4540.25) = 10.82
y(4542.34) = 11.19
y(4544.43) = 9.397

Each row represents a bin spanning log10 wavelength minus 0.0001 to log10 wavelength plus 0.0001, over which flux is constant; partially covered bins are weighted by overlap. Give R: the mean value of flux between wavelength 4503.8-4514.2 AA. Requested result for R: 10.9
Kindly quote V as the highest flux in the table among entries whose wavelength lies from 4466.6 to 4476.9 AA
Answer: 11.52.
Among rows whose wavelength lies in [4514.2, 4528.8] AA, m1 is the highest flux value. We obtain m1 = 11.25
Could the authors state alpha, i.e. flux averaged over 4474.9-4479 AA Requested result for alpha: 10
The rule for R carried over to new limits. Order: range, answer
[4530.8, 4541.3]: 9.86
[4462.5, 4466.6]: 9.34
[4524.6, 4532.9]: 9.1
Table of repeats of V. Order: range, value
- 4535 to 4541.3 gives 10.82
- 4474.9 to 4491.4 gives 11.23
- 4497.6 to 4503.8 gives 11.3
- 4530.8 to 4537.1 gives 10.56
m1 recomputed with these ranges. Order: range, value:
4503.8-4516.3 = 12.34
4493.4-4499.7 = 10.68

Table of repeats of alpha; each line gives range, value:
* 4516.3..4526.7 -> 10.3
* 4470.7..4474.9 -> 10.1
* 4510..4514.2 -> 10.6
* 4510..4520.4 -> 10.2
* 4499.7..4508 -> 10.5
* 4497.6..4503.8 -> 9.81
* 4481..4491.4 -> 10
